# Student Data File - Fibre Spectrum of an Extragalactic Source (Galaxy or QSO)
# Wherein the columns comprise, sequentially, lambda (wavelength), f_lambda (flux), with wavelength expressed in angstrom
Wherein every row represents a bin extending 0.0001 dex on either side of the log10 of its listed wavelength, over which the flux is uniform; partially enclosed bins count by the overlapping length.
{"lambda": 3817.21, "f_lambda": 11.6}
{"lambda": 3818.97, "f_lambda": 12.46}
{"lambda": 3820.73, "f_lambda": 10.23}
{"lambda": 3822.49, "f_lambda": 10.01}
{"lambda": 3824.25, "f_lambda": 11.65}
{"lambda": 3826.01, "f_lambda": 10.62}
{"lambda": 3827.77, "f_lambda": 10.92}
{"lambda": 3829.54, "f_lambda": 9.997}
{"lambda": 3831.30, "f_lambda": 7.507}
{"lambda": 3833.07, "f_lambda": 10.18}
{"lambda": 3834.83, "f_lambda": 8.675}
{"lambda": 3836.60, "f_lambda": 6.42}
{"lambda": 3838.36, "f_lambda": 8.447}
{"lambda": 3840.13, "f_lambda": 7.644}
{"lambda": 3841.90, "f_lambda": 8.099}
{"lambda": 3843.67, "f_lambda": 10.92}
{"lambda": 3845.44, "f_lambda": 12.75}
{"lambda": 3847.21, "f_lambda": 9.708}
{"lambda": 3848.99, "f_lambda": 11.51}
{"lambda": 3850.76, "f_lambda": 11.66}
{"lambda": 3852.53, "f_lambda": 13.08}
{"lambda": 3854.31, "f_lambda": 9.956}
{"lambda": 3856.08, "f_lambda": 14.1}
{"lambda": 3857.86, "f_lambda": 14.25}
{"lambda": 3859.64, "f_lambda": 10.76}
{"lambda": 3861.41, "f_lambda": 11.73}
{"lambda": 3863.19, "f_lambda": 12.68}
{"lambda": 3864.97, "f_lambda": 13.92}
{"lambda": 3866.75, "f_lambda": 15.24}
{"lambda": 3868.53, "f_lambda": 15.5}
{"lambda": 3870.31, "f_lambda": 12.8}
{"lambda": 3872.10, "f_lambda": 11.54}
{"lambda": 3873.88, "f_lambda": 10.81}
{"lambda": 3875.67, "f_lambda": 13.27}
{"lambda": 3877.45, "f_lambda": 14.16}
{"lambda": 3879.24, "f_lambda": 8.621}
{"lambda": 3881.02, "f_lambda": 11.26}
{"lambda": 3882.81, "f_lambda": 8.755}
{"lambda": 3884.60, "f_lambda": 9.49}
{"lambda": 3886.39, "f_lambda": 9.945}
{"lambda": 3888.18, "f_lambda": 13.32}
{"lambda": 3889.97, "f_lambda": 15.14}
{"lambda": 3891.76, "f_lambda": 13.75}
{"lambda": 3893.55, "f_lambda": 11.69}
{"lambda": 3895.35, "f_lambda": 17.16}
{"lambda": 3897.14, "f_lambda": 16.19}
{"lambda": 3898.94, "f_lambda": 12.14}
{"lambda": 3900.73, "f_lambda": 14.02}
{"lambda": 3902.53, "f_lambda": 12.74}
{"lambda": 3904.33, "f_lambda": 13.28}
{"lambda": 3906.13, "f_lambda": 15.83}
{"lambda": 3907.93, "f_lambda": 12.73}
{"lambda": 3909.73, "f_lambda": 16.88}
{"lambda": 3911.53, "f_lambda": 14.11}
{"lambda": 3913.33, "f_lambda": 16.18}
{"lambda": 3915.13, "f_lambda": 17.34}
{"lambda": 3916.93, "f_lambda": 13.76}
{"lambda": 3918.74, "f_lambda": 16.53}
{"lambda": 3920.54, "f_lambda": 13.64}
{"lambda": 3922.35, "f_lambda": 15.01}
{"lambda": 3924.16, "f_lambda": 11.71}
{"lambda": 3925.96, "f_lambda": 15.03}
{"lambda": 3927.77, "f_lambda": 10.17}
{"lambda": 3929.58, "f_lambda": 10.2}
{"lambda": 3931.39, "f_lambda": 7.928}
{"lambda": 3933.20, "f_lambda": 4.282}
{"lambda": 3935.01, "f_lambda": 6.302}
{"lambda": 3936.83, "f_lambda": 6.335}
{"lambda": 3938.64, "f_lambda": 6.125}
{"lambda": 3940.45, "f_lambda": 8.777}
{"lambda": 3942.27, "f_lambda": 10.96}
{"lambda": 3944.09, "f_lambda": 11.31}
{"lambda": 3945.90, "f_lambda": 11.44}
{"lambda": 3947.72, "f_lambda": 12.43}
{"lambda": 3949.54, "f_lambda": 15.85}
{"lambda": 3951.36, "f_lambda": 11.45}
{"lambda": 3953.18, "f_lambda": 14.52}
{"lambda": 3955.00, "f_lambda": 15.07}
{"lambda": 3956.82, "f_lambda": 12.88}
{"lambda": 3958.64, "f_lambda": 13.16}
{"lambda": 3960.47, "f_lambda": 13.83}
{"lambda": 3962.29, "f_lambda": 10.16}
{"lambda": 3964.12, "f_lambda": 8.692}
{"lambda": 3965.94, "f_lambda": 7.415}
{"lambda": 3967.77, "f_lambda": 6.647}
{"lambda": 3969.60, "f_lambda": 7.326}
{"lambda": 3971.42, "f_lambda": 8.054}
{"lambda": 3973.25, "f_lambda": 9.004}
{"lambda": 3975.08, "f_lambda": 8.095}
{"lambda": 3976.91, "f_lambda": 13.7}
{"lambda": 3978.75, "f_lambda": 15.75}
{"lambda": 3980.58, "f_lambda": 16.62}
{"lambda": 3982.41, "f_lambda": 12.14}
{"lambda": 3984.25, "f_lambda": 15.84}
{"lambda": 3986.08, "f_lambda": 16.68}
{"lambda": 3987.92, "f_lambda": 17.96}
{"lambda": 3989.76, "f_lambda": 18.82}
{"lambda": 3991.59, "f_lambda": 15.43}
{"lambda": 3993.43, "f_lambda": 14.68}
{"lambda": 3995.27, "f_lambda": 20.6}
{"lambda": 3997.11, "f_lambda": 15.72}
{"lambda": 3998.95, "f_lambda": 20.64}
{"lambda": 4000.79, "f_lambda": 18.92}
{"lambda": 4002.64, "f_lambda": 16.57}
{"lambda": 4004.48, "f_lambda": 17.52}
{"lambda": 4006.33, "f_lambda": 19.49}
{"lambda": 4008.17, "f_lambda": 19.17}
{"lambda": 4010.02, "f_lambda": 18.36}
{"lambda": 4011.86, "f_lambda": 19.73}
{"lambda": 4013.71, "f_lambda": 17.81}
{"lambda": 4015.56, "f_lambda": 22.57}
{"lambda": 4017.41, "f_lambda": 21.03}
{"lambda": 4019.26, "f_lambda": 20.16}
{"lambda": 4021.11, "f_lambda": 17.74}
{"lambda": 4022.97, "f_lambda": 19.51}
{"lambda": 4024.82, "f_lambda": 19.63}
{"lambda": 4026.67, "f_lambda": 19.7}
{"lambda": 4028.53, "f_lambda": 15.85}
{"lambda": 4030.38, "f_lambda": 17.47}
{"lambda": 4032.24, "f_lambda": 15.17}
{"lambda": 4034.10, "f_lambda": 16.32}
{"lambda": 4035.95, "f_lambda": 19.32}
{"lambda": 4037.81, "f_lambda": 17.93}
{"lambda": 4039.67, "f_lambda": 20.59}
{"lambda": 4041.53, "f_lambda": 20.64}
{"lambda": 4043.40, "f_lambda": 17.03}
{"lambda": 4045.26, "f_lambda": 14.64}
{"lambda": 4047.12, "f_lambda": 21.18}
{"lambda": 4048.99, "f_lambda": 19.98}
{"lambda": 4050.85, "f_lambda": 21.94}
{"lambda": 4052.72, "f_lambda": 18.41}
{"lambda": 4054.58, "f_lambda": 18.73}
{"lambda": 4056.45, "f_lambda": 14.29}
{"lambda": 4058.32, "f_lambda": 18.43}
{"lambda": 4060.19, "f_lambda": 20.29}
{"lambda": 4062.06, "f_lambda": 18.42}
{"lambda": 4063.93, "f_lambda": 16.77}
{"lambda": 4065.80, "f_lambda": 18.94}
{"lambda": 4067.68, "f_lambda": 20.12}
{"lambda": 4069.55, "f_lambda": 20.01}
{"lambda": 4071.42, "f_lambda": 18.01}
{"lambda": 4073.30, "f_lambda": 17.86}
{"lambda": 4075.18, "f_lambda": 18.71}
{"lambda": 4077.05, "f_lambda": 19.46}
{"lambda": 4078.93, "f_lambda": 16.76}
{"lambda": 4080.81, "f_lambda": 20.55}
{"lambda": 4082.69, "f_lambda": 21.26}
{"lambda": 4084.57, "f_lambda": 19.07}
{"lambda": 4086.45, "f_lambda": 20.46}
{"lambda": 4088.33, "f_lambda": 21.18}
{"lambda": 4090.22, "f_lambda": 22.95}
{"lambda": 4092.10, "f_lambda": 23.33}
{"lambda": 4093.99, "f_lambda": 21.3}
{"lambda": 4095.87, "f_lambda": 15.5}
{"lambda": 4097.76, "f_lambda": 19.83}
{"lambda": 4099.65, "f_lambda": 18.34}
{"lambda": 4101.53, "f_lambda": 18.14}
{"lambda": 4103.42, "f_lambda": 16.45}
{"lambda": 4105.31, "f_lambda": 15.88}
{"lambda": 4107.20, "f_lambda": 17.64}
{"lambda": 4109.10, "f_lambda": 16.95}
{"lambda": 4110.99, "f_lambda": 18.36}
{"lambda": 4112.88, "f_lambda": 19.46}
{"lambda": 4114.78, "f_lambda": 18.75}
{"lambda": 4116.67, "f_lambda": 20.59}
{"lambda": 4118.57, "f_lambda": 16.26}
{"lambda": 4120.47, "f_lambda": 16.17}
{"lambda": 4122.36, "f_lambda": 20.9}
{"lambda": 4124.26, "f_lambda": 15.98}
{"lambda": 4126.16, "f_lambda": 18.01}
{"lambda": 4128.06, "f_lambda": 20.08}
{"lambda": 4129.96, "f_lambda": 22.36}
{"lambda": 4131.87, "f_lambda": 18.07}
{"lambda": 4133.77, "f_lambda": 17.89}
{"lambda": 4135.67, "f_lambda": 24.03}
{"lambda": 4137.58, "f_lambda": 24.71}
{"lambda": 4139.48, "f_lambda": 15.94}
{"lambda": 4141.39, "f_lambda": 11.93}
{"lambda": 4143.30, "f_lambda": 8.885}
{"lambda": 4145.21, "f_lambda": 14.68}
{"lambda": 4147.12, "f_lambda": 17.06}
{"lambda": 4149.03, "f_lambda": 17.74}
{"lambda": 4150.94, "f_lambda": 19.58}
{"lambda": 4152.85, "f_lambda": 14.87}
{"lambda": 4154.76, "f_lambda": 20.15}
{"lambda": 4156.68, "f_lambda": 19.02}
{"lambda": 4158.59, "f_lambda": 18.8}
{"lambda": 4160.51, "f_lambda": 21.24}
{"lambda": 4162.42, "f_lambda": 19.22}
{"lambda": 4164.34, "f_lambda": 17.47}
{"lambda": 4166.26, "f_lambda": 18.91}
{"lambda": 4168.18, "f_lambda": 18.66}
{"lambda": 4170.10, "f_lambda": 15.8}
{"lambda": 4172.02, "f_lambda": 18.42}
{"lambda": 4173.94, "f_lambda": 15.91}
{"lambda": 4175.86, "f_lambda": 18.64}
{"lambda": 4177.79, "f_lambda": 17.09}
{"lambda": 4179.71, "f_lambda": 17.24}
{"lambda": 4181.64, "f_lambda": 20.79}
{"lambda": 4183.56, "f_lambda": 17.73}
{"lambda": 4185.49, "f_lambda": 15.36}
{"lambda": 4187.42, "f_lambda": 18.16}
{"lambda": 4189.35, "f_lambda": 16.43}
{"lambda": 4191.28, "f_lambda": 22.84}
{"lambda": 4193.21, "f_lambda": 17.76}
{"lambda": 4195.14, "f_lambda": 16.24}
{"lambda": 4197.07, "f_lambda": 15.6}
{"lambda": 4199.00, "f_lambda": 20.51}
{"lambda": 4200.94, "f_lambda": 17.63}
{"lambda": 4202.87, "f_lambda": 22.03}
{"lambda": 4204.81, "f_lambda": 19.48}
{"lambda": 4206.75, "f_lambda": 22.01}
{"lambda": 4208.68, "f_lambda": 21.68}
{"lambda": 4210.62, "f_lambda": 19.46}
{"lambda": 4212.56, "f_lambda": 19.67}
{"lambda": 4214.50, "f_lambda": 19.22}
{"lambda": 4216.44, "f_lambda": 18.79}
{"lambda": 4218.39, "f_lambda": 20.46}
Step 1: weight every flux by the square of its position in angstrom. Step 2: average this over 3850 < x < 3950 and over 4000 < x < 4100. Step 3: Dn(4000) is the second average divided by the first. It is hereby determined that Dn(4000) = 1.7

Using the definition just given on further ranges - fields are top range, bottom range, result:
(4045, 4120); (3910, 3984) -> 1.75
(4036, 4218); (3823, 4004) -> 1.67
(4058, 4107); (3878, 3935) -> 1.64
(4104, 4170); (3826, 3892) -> 1.84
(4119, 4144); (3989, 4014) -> 1.07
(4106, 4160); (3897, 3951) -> 1.64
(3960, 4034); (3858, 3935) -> 1.30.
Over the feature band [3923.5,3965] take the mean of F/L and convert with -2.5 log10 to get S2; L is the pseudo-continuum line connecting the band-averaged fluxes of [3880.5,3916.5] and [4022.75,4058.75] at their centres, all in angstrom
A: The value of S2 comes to 0.37 mag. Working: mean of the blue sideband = 13.6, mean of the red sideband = 18.3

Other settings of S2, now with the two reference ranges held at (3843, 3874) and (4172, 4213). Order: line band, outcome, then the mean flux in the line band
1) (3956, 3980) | 0.355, 10.4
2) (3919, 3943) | 0.357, 9.9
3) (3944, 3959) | 0.075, 13.2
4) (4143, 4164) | 0.018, 17.7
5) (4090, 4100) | -0.193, 20.1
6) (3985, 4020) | -0.219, 18.5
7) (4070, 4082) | -0.135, 18.7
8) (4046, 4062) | -0.185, 19.1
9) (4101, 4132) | -0.061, 18.2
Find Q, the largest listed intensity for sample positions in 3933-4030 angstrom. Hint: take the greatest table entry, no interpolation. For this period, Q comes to 22.57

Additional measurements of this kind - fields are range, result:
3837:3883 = 15.5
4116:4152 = 24.71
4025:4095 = 23.33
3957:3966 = 13.83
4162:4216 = 22.84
